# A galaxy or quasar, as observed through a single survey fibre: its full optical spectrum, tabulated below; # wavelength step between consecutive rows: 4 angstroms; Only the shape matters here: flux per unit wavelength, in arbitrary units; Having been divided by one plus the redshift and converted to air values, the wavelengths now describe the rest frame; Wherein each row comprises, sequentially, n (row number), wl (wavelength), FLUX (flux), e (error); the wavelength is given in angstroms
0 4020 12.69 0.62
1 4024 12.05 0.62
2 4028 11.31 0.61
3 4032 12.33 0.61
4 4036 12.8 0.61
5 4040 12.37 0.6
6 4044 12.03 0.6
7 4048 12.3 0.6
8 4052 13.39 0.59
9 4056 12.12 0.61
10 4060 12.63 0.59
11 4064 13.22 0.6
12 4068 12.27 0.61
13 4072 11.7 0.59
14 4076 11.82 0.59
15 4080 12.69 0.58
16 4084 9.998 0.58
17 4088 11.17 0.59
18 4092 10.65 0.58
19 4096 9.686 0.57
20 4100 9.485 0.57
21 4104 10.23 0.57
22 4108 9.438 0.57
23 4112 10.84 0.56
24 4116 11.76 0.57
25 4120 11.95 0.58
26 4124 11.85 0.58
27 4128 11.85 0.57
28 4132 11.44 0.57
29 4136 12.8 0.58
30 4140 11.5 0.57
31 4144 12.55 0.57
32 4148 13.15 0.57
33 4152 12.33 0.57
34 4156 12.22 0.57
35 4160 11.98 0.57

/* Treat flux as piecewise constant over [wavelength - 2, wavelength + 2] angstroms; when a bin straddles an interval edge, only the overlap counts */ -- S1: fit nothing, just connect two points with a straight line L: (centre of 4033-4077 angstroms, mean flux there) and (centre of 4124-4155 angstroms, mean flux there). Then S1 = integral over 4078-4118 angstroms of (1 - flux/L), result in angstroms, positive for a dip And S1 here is 5.6 angstroms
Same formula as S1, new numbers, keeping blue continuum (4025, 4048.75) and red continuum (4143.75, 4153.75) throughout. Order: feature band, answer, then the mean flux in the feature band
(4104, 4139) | 3.2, 11.4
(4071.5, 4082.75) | 0.4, 12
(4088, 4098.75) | 1.8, 10.3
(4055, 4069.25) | -0.4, 12.6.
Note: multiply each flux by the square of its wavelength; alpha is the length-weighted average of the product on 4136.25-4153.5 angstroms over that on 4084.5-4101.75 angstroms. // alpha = 1.24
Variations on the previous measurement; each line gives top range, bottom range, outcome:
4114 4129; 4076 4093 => 1.07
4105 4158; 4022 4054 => 1.00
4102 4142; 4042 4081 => 0.94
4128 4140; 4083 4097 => 1.17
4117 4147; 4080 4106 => 1.18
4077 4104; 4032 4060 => 0.87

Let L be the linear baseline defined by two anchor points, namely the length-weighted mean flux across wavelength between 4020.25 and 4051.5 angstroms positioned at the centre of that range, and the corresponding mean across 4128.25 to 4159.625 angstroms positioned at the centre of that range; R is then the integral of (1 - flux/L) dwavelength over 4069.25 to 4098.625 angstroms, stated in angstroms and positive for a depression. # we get 2.77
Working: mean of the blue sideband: 12.3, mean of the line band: 11.1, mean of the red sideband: 12.2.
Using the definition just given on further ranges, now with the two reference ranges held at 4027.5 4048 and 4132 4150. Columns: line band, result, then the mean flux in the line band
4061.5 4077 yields -0.01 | 12.3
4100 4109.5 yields 1.97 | 9.78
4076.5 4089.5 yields 1.01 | 11.4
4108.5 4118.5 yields 1.05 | 11.1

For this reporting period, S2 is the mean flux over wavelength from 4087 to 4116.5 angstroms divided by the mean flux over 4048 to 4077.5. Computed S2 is 0.8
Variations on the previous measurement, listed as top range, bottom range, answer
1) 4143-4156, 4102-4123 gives 1.16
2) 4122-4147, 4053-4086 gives 1.00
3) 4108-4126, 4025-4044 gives 0.93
